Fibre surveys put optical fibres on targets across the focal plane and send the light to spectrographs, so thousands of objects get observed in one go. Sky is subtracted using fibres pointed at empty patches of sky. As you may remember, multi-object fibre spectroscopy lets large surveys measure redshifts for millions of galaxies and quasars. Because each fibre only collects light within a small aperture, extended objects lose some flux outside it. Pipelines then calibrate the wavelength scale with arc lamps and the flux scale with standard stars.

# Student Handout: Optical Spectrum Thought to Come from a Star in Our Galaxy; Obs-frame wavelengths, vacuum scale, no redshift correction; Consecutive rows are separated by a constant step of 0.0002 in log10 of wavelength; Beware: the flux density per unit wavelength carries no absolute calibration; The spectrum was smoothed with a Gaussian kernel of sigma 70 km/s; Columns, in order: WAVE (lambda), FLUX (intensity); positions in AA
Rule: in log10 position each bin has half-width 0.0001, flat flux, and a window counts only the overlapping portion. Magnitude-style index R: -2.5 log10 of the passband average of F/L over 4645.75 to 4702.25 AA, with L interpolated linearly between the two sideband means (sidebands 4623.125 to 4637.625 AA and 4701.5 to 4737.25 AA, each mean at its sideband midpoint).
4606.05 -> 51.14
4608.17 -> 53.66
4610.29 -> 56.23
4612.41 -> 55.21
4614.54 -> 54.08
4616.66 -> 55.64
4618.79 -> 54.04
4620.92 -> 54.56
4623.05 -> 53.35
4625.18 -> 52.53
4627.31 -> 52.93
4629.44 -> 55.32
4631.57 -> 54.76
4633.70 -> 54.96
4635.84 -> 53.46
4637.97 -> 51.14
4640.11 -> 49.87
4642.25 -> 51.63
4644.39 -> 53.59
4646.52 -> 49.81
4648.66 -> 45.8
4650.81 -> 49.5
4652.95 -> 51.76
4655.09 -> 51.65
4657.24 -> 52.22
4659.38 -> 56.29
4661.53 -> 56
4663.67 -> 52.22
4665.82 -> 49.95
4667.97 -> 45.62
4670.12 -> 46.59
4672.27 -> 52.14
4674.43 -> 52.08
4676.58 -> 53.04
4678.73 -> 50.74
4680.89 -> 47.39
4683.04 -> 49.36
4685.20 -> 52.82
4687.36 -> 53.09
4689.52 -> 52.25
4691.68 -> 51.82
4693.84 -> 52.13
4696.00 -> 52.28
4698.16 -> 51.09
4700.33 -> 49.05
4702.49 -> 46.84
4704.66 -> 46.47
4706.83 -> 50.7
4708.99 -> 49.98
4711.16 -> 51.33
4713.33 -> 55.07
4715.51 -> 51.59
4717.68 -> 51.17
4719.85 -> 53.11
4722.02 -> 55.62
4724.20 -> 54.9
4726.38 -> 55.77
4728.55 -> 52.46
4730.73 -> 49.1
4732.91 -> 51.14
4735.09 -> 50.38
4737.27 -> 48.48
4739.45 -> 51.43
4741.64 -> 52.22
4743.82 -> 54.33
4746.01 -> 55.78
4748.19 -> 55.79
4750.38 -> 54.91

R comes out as 0.04 mag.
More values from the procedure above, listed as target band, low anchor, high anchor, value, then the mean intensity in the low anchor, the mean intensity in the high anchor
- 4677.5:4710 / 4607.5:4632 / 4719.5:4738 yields 0.05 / 54.4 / 52.4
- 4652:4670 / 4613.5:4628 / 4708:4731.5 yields 0.04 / 53.9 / 52.8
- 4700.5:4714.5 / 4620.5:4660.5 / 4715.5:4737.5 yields 0.05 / 52.3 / 52.3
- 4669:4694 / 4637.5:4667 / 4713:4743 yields 0.02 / 51.5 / 52.3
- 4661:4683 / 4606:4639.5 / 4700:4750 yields 0.05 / 54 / 51.9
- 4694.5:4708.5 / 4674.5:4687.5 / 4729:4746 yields 0.03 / 51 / 51.3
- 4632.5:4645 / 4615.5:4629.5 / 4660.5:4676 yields 0.01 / 54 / 50.7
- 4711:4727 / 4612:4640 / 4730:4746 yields -0.04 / 53.8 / 51.4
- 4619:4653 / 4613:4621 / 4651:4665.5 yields 0.03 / 54.6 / 53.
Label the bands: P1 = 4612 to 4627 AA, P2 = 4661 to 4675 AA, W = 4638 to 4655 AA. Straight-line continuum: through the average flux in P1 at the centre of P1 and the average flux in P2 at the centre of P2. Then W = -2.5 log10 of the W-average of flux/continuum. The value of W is 0.03 mag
